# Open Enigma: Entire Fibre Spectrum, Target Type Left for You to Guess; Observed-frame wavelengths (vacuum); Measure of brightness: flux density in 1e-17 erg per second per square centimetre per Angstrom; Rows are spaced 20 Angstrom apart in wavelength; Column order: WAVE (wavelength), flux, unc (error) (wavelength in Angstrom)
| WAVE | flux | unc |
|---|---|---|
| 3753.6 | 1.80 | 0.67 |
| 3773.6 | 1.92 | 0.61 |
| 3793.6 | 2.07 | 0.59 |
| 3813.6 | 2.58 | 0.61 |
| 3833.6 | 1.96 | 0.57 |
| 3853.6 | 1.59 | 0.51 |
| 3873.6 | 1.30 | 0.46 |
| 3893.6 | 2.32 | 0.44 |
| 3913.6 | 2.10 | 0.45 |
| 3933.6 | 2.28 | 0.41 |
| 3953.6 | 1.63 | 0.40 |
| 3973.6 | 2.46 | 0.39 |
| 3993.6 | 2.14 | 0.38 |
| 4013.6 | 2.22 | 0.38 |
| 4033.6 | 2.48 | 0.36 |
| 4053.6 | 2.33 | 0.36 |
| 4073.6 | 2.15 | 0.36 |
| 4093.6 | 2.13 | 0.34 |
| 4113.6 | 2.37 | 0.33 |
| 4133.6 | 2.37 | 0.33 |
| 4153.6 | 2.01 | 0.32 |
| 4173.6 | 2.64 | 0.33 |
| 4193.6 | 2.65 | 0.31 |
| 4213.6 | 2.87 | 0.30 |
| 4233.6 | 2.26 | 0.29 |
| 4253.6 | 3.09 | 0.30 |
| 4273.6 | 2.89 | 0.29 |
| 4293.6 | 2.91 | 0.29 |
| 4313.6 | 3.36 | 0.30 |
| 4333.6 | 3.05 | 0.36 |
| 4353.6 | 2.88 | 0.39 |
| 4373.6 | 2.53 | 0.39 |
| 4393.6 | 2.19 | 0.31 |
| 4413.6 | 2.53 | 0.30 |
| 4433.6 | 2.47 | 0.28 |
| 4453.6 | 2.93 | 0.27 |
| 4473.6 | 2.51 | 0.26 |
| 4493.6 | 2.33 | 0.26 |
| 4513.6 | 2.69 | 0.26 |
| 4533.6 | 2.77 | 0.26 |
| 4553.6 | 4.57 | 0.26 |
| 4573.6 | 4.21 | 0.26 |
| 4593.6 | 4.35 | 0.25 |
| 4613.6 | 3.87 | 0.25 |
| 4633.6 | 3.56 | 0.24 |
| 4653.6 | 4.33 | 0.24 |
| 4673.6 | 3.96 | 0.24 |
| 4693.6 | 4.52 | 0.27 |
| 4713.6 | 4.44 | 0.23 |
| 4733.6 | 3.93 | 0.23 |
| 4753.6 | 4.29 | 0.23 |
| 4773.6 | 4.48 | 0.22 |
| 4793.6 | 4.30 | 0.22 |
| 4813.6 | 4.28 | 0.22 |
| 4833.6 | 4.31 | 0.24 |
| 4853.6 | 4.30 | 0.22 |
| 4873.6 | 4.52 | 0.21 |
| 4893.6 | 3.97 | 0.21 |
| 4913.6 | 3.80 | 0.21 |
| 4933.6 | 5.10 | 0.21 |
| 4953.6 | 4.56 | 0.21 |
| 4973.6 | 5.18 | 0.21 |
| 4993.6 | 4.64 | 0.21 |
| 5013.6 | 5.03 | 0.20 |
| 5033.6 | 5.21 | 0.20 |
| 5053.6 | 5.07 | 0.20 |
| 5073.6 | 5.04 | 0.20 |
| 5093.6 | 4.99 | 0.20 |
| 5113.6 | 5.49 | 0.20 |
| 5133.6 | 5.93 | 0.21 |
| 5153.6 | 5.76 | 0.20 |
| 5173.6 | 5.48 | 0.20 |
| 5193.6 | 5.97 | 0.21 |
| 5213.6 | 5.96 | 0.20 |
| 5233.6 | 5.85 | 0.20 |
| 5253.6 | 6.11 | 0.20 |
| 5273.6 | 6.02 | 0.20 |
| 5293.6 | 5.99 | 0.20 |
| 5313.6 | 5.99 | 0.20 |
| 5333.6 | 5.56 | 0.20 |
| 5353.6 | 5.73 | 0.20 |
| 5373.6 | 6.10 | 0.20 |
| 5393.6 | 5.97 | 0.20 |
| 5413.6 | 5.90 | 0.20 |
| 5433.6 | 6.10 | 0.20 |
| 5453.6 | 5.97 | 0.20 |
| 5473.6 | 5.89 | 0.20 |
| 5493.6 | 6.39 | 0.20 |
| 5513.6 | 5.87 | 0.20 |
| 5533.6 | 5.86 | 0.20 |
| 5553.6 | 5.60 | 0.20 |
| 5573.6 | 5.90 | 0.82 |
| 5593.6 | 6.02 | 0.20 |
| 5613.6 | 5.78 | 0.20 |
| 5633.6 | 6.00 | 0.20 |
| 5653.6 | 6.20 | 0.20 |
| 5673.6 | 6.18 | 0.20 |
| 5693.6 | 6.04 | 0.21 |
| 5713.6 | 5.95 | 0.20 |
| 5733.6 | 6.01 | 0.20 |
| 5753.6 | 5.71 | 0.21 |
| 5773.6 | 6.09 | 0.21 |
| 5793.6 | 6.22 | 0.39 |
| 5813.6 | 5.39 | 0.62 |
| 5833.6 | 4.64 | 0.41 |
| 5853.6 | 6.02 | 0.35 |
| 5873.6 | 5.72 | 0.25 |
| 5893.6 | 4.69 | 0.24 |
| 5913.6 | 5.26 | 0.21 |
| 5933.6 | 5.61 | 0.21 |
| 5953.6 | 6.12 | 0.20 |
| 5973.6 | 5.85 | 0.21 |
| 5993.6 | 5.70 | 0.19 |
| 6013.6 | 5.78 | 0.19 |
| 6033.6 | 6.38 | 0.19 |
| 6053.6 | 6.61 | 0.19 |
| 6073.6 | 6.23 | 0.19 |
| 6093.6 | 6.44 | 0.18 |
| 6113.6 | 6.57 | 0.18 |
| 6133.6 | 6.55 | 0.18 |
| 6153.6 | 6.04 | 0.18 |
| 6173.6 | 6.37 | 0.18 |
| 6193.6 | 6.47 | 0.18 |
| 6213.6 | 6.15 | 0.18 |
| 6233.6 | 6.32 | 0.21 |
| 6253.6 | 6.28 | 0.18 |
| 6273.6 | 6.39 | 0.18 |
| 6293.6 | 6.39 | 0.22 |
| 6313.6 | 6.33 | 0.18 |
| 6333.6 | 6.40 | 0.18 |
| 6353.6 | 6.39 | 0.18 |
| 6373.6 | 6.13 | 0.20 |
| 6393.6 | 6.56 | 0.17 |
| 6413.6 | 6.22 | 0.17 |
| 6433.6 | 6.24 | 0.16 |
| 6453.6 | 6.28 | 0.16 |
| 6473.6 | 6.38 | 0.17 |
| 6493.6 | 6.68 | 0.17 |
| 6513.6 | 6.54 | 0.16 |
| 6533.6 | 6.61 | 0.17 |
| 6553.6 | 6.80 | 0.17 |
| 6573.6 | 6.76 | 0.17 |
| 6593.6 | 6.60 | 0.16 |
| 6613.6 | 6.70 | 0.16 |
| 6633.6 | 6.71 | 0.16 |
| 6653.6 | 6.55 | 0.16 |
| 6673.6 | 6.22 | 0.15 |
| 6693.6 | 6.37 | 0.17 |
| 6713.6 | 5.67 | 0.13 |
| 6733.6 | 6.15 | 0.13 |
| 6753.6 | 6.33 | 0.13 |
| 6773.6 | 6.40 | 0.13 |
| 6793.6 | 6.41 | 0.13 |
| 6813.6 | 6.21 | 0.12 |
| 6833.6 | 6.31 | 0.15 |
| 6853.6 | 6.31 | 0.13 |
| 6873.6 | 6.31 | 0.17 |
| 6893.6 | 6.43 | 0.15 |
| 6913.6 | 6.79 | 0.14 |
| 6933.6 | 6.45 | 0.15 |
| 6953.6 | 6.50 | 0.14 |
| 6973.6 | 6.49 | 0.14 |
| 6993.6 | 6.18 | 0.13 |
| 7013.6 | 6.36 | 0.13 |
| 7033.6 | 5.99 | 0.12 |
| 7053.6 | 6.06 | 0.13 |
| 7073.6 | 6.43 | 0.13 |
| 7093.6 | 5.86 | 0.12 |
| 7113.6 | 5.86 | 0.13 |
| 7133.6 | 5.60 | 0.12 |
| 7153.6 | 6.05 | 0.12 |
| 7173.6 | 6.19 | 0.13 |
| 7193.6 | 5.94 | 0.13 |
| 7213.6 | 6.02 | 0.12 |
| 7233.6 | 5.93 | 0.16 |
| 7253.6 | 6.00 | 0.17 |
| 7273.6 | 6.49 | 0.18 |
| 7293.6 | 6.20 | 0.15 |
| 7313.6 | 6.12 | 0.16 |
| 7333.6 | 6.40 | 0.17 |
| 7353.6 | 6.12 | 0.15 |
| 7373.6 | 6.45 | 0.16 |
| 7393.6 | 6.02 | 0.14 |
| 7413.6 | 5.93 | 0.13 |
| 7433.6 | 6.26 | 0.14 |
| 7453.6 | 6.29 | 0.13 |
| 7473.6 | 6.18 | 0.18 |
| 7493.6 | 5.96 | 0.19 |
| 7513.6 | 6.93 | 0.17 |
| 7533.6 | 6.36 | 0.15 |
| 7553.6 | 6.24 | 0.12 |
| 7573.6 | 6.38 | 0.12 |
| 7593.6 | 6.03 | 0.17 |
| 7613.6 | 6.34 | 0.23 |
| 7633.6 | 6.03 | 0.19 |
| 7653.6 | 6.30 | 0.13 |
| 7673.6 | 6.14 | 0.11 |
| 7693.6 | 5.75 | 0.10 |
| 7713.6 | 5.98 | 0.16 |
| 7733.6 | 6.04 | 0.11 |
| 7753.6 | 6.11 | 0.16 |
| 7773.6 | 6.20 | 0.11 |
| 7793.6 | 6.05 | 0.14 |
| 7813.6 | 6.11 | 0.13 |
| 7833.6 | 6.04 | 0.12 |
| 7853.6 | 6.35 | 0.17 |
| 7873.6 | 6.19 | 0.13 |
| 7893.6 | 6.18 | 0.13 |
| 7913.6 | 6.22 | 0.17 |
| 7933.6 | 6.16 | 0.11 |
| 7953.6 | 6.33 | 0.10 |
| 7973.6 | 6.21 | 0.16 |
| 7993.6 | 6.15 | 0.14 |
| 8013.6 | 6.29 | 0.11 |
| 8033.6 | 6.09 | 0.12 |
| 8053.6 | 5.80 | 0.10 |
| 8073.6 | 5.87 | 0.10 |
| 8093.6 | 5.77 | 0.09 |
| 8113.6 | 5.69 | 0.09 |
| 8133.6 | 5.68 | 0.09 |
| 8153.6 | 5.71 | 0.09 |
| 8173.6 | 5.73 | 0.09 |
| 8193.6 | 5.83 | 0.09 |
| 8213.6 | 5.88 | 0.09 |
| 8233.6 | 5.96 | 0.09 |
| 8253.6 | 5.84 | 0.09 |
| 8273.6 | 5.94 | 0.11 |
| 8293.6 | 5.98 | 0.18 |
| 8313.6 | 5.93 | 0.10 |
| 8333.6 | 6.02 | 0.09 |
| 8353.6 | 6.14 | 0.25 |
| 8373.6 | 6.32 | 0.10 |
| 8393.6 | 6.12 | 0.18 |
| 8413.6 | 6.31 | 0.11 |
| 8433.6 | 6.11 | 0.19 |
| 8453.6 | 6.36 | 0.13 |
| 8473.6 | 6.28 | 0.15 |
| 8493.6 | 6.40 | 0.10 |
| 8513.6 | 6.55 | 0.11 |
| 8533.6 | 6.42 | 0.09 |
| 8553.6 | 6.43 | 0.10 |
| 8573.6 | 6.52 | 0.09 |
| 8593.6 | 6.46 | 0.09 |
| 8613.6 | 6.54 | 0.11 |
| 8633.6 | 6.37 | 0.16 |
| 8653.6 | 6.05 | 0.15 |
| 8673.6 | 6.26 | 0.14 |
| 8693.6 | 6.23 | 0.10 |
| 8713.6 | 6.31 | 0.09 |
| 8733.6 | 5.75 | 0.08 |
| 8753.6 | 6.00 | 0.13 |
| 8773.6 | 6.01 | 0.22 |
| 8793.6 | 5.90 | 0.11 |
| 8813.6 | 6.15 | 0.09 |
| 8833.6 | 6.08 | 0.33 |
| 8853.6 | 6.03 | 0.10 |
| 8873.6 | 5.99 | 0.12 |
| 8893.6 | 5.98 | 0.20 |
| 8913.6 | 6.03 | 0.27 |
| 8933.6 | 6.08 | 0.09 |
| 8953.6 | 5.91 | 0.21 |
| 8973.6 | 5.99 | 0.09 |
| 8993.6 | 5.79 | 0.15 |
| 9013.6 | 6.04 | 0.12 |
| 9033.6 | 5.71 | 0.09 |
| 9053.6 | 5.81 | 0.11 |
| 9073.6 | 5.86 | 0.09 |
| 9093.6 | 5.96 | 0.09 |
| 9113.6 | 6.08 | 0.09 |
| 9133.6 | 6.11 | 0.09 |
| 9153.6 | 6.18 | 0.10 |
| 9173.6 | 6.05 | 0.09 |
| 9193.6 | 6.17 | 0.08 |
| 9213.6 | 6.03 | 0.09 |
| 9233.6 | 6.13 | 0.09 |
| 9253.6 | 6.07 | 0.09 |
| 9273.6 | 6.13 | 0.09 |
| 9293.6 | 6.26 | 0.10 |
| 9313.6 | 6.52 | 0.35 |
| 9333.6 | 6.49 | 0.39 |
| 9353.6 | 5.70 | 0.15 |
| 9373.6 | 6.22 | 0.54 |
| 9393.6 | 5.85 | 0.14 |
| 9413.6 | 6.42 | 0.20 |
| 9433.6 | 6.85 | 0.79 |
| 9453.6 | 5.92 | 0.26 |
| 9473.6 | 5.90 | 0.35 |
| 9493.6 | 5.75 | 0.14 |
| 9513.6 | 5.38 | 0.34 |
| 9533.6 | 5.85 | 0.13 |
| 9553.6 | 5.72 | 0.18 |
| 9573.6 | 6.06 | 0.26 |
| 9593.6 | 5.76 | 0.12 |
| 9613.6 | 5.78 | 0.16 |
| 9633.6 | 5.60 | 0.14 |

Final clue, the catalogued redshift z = 0.140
